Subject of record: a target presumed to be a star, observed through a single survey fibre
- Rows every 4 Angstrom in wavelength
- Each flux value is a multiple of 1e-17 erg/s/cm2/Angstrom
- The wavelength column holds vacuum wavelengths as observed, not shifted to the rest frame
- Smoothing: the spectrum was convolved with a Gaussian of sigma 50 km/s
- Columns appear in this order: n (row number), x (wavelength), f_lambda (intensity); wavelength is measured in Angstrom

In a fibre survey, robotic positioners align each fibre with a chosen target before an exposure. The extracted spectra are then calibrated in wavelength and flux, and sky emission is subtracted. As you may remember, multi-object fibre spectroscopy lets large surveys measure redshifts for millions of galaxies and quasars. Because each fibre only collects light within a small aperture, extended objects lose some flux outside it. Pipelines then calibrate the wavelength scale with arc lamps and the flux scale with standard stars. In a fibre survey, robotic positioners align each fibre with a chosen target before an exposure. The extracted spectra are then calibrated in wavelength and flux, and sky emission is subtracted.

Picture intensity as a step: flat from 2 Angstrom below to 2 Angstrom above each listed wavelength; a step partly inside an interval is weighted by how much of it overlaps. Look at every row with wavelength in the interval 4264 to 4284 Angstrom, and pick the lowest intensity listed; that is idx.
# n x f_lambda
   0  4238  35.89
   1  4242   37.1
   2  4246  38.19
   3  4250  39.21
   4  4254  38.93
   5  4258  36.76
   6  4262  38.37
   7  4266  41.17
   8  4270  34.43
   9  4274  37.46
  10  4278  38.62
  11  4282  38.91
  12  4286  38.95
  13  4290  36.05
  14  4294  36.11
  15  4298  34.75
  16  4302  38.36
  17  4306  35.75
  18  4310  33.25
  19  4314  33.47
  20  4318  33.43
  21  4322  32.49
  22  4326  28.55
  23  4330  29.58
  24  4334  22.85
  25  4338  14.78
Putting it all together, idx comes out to 34.43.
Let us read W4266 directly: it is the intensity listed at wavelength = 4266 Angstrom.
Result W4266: 41.17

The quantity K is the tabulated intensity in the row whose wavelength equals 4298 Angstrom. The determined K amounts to 34.75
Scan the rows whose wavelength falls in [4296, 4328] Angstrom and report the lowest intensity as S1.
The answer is 28.55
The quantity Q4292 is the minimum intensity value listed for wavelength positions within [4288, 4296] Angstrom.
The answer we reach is 36.05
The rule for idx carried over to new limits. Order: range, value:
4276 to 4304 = 34.75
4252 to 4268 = 36.76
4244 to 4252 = 38.19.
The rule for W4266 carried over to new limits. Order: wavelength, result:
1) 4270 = 34.43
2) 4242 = 37.1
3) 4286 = 38.95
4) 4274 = 37.46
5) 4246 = 38.19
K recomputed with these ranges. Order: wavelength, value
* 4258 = 36.76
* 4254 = 38.93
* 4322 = 32.49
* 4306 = 35.75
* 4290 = 36.05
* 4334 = 22.85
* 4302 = 38.36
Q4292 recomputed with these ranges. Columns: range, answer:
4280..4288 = 38.91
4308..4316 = 33.25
